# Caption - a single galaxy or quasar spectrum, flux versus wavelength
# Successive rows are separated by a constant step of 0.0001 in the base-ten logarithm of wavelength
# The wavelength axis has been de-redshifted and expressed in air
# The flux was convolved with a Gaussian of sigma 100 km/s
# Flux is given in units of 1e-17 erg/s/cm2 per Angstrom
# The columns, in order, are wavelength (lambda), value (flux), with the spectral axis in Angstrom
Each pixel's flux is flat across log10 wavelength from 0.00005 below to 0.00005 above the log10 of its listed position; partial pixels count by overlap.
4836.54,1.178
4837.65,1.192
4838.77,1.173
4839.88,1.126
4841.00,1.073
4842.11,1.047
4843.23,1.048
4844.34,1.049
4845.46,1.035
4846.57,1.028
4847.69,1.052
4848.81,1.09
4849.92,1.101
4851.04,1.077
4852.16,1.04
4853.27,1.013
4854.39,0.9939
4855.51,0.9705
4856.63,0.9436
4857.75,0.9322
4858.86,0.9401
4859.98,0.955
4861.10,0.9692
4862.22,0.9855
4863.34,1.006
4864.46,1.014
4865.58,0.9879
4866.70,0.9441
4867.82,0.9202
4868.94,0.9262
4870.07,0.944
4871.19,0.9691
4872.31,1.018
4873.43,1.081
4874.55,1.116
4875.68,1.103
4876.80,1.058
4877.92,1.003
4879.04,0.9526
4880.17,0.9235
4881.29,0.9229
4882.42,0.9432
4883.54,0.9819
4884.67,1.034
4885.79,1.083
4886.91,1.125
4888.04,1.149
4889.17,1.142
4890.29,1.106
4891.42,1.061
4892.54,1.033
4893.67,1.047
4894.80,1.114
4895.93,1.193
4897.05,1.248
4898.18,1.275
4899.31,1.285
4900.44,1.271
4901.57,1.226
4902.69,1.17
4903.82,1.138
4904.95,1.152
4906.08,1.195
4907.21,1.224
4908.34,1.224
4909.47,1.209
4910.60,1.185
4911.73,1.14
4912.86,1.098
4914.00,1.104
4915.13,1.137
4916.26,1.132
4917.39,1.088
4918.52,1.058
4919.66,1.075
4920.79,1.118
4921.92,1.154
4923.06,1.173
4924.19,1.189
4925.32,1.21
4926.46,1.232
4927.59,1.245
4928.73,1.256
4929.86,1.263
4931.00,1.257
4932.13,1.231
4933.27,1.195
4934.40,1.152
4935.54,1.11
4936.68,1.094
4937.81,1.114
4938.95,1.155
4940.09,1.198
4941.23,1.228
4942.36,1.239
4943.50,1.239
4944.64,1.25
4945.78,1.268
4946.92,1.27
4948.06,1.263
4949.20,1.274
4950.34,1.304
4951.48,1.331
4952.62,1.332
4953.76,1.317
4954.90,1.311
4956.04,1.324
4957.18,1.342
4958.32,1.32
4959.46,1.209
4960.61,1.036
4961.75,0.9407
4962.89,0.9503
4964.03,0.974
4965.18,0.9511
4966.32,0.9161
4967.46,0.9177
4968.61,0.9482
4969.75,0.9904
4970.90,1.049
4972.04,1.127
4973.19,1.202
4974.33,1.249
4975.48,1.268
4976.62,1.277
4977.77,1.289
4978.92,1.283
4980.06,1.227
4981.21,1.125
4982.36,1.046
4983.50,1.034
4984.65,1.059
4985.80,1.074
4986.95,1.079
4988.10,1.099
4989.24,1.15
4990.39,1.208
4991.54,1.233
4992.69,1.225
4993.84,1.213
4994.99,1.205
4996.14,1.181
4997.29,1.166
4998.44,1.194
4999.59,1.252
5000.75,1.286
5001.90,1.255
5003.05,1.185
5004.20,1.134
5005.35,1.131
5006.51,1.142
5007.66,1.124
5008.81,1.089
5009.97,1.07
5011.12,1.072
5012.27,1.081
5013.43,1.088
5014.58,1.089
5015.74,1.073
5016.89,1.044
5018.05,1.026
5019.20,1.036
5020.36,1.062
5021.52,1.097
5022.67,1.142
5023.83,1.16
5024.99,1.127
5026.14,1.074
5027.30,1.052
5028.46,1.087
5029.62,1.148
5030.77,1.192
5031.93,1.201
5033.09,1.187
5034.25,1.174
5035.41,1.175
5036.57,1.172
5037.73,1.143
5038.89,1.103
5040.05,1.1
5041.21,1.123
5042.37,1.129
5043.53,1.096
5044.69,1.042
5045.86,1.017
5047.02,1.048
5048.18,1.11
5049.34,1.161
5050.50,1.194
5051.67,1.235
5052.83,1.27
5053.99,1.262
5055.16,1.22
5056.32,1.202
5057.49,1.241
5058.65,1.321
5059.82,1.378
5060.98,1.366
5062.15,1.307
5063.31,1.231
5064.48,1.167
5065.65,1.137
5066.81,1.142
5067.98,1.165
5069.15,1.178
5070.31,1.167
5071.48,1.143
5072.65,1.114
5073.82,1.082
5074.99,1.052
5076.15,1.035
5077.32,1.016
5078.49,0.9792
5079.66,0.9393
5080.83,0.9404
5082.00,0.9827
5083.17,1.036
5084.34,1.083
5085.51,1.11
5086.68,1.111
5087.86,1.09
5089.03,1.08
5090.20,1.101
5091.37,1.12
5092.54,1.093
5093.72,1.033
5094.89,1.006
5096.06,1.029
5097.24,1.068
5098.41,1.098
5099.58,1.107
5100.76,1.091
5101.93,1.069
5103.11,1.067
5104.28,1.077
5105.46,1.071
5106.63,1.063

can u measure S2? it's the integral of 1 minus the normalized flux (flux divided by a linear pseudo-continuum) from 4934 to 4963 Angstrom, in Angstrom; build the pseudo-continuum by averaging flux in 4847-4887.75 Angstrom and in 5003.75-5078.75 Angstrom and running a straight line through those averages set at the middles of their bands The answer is -4.13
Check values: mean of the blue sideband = 1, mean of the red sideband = 1.14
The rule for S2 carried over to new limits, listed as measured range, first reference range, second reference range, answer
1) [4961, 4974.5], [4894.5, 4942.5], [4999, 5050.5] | 1.66 Angstrom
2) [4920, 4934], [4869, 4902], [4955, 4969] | -1.66 Angstrom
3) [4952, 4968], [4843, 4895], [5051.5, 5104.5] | -1.02 Angstrom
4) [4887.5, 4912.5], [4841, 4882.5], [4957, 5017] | -3.09 Angstrom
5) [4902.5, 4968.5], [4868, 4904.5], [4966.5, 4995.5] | -3.71 Angstrom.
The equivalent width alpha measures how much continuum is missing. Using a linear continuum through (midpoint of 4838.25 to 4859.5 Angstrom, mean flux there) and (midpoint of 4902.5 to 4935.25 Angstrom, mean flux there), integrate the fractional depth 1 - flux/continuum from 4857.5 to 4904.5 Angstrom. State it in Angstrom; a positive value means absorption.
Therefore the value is 1.9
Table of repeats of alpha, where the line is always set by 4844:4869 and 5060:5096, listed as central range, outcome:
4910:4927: -1.8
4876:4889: -0.1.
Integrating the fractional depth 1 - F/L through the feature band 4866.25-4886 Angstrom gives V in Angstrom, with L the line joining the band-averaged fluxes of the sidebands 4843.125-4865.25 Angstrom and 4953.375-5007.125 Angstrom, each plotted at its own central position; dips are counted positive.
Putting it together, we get 0.8 Angstrom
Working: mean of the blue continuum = 1.01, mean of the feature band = 0.994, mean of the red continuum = 1.15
